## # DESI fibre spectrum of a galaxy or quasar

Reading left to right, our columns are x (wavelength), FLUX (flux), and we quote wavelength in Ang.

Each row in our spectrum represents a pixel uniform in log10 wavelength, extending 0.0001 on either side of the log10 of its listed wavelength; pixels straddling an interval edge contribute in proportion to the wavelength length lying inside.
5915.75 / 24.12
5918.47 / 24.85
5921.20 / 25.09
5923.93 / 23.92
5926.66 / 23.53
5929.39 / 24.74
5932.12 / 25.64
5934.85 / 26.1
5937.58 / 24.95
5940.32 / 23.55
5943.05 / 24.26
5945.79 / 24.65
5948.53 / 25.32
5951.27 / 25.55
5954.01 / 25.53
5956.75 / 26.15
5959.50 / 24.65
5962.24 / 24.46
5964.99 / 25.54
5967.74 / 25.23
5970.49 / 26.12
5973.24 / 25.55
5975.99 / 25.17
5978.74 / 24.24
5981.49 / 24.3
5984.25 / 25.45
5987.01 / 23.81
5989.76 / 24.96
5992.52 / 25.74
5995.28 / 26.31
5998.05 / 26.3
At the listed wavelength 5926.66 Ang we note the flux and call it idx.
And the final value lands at 23.53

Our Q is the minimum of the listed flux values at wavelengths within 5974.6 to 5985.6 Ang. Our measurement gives 24.24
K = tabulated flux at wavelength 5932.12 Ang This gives 25.64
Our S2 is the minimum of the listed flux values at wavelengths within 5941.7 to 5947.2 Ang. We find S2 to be 24.26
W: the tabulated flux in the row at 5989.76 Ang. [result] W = 24.96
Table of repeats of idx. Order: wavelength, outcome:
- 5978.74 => 24.24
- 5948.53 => 25.32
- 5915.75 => 24.12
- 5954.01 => 25.53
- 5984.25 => 25.45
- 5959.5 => 24.65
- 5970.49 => 26.12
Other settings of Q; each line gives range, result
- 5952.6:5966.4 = 24.46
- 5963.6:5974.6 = 25.23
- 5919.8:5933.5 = 23.53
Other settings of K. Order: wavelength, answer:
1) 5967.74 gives 25.23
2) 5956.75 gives 26.15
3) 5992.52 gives 25.74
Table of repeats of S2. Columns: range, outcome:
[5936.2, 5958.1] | 23.55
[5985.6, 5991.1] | 23.81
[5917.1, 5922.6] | 24.85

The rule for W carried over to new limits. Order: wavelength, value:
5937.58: 24.95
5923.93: 23.92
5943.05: 24.26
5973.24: 25.55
